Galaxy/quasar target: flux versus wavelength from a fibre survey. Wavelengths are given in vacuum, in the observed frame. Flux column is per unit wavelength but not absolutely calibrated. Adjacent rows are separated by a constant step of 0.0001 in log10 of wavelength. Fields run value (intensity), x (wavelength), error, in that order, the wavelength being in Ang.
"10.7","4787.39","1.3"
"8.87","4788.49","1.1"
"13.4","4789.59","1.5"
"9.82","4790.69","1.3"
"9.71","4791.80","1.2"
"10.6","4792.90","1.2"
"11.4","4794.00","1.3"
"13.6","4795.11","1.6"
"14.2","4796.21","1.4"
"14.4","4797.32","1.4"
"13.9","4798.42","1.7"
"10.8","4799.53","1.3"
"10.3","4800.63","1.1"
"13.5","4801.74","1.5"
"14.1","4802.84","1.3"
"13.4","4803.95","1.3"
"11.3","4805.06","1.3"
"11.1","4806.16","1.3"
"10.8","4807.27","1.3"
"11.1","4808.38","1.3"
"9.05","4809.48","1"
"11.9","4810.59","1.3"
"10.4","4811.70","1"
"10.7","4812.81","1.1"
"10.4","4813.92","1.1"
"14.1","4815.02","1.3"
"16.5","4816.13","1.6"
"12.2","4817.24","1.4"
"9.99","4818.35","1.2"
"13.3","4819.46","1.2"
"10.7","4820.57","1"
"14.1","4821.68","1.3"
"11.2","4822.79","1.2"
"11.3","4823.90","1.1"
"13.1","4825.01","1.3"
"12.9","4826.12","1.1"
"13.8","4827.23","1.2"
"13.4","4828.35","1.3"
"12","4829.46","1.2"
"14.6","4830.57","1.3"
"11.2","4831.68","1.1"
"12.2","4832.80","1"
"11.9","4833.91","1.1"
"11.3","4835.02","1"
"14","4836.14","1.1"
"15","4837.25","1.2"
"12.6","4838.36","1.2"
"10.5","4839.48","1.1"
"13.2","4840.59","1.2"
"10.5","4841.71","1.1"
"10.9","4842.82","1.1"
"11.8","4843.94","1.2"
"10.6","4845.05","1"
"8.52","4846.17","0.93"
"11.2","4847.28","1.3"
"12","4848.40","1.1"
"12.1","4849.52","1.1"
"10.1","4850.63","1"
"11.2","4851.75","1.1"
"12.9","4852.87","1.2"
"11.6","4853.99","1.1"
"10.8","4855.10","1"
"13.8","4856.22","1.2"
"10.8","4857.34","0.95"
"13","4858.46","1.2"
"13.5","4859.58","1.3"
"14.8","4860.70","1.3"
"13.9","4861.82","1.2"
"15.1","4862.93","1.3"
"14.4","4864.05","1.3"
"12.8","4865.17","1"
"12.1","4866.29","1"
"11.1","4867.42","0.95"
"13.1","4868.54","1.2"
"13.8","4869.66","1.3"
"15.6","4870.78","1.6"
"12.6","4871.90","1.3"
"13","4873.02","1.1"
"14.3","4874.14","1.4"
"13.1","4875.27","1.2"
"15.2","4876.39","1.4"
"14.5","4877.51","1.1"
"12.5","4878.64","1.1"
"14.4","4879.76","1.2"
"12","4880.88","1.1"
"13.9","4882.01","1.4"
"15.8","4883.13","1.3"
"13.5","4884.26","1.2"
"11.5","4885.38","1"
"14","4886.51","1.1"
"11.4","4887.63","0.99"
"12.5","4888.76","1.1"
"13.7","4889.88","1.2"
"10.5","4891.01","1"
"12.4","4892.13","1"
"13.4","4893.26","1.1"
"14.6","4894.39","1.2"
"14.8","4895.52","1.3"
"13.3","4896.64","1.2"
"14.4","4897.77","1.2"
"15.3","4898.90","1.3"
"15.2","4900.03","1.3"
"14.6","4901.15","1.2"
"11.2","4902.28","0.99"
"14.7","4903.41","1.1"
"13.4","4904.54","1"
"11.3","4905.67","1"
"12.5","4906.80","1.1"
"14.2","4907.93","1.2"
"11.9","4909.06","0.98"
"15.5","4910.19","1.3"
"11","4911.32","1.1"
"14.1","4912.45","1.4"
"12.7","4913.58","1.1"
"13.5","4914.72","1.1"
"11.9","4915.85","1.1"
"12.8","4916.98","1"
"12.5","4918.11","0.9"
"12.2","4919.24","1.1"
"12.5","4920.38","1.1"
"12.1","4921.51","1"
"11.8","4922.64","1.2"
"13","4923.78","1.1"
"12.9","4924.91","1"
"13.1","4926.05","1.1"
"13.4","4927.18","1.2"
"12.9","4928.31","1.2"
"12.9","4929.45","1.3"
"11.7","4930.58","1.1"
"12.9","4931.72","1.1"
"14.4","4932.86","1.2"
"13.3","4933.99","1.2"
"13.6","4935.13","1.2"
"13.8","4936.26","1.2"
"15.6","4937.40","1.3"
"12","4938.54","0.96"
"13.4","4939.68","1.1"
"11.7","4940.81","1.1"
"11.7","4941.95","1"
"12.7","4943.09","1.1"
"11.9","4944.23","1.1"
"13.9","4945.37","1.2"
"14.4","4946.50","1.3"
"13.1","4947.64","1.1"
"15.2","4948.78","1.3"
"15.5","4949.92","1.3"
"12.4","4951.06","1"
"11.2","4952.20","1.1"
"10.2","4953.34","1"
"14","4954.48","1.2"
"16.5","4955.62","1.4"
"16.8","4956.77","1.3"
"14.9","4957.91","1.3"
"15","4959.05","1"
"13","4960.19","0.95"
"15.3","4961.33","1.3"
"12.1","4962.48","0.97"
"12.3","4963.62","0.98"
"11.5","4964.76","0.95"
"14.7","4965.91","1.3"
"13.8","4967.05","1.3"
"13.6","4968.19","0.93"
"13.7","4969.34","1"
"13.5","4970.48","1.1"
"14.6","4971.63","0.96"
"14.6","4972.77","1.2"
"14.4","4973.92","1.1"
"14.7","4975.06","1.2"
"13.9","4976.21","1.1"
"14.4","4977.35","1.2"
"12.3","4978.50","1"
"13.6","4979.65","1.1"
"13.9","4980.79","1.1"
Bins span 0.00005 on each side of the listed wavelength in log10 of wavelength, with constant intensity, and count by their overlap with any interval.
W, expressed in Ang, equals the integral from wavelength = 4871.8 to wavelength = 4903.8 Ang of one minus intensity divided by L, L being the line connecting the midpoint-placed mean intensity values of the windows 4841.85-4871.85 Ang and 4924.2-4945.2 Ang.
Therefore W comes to -2.3 Ang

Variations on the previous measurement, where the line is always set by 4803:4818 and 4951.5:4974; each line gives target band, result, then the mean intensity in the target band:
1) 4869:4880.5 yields -1.1 Ang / 13.9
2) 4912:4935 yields 0.7 Ang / 12.8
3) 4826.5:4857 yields 0.5 Ang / 12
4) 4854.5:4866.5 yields -0.7 Ang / 13.2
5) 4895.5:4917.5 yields -0.6 Ang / 13.4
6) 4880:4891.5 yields -0.2 Ang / 12.9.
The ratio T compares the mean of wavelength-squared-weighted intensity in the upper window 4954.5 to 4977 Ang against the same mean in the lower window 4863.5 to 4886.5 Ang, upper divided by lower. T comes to 1.09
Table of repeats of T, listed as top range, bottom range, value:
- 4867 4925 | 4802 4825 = 1.15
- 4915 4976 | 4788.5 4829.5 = 1.17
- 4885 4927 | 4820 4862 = 1.10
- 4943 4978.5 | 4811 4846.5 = 1.20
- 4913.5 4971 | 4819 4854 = 1.15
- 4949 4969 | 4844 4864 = 1.18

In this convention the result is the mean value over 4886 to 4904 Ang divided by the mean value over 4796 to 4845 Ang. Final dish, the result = 1.10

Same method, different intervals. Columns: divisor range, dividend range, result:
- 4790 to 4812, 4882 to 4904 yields 1.15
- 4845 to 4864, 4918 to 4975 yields 1.10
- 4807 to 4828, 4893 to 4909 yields 1.14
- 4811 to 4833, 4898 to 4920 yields 1.06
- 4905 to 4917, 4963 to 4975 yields 1.07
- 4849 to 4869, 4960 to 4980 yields 1.08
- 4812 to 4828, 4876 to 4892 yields 1.06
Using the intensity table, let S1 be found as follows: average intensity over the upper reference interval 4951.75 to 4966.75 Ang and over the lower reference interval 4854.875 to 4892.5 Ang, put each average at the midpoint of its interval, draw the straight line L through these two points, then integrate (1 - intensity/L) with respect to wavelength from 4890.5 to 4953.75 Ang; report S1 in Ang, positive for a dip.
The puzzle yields 1.8 Ang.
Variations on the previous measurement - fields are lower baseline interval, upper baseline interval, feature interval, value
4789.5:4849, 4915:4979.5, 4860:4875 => -1.2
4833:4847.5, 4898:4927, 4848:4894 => -2.7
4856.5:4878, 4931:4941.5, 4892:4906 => -0.4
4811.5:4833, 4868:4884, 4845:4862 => 1.7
